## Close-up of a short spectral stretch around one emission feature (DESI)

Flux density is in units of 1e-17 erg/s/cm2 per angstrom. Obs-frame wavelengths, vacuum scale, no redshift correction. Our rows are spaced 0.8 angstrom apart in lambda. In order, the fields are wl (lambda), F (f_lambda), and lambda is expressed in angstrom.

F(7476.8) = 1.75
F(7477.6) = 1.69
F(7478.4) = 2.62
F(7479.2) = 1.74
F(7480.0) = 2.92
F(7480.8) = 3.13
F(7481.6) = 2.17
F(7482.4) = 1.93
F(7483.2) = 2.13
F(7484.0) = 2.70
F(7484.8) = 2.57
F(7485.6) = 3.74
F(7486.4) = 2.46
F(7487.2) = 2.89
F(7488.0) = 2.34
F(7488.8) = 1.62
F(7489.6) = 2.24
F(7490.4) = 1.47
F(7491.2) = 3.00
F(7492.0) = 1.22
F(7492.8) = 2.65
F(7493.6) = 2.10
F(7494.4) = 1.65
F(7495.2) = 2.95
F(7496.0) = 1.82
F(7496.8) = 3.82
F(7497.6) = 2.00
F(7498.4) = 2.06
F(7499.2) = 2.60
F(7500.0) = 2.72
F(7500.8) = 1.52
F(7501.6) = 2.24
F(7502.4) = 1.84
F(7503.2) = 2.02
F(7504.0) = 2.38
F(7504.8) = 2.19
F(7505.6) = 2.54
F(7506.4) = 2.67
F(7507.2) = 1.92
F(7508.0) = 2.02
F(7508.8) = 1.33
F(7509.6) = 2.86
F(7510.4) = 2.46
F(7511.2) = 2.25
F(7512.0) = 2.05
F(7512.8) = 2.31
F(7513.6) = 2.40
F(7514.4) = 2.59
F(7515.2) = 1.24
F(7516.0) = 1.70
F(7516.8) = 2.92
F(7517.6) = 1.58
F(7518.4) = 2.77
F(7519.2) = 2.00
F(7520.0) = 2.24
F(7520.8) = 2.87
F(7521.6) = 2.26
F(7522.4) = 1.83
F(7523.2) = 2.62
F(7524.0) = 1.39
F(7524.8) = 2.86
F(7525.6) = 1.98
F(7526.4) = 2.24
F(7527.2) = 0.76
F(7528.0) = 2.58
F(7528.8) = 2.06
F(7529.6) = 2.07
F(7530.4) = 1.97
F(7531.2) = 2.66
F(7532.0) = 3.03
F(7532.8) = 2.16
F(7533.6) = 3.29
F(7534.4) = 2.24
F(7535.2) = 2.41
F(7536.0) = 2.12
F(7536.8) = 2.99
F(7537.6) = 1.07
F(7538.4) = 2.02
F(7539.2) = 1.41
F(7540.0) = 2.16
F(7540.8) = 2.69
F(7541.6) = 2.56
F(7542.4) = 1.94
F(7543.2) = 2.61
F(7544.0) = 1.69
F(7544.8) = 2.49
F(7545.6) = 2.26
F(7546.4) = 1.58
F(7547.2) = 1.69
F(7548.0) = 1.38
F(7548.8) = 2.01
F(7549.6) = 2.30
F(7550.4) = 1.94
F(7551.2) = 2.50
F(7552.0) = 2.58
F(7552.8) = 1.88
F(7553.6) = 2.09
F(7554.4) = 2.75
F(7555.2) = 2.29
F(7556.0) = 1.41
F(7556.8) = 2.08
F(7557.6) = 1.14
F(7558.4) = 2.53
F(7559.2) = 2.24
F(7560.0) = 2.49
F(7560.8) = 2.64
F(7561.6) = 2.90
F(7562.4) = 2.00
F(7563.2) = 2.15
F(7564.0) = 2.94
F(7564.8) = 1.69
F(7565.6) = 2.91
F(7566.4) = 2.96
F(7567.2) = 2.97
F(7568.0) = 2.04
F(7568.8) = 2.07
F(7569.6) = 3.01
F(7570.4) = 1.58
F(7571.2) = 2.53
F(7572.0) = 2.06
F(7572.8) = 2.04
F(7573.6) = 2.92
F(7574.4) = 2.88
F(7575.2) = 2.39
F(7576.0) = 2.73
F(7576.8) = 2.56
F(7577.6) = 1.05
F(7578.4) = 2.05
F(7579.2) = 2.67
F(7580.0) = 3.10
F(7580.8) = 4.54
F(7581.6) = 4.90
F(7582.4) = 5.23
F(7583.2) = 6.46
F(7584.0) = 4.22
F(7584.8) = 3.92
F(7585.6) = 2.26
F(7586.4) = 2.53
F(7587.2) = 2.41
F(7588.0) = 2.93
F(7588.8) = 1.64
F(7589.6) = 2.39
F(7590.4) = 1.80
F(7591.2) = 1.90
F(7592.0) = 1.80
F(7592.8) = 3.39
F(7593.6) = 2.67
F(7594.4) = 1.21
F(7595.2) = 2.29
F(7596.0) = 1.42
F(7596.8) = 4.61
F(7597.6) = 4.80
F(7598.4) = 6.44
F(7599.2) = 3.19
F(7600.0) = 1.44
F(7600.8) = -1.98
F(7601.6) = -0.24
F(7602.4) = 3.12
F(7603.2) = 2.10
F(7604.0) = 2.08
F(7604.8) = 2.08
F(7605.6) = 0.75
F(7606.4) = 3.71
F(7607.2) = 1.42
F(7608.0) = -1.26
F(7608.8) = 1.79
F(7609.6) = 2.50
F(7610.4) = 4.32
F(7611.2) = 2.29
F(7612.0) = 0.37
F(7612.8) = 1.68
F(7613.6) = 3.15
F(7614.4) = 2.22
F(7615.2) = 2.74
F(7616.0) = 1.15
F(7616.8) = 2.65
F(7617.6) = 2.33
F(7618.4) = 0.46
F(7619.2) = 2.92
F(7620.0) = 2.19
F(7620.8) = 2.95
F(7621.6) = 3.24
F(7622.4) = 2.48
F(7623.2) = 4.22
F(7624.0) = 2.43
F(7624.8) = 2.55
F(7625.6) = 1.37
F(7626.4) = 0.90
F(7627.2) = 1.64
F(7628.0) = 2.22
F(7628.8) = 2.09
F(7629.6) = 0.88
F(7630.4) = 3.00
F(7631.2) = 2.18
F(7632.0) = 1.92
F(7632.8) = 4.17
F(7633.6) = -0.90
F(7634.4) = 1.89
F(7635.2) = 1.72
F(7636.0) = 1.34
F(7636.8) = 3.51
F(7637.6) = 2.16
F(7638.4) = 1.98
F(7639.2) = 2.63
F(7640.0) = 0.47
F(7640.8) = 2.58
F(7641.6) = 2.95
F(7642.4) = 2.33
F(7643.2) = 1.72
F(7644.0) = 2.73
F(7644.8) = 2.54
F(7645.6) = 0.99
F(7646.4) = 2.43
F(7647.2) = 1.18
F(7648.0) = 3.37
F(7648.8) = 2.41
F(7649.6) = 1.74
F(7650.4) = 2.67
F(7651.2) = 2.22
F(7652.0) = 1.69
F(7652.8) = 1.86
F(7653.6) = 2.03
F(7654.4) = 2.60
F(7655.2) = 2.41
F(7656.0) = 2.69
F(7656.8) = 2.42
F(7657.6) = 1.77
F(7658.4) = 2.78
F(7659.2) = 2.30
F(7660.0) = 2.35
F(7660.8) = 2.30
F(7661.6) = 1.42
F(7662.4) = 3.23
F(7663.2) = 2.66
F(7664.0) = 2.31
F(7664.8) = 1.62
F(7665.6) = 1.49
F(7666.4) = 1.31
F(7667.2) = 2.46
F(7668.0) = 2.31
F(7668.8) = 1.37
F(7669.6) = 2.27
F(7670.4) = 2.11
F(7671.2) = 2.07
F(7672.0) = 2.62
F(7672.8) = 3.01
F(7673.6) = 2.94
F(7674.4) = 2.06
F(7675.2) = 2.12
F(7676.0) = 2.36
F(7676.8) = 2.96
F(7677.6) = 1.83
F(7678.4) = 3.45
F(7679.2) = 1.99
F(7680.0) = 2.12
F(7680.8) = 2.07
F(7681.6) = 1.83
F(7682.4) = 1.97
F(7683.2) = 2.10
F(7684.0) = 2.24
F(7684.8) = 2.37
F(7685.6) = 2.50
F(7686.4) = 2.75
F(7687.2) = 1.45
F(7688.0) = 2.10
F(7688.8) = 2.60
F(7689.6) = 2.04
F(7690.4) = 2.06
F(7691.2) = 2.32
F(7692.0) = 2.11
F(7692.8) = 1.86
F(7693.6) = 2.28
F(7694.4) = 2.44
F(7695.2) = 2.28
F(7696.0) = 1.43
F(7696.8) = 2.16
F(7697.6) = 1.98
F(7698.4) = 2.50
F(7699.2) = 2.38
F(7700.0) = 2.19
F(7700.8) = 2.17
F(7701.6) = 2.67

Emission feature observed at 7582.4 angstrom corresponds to [S II] 6716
